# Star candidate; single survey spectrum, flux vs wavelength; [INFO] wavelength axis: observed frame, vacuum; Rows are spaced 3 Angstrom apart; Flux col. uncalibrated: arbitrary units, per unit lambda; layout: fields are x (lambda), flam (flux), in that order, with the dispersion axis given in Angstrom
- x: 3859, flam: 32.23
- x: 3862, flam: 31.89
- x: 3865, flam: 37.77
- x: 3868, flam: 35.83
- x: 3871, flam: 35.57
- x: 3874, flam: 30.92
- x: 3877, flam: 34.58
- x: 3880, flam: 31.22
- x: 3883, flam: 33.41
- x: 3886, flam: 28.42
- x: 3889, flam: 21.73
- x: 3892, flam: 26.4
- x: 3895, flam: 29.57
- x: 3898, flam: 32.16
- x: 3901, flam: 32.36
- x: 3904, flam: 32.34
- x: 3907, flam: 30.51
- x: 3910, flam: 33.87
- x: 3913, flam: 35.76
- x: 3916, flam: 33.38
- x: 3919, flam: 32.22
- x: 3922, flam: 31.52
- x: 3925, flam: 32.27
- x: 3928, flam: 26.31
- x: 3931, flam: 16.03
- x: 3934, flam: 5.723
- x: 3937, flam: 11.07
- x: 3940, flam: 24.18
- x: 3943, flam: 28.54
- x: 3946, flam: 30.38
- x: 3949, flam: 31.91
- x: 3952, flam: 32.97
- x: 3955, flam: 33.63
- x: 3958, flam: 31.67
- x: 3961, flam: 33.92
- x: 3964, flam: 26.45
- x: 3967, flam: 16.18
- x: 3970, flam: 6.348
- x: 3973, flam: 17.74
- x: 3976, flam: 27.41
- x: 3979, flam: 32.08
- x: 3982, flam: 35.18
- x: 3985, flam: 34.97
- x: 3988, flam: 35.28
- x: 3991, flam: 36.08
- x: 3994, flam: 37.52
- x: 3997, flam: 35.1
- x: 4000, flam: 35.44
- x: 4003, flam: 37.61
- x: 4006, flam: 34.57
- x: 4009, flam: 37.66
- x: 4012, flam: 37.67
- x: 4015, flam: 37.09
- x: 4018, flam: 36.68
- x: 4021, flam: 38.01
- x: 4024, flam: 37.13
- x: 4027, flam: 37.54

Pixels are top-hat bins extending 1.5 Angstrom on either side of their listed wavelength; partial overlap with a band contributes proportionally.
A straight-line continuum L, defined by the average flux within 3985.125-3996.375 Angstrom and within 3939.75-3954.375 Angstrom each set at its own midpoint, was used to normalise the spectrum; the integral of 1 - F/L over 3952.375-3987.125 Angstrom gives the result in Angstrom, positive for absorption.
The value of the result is 6.3 Angstrom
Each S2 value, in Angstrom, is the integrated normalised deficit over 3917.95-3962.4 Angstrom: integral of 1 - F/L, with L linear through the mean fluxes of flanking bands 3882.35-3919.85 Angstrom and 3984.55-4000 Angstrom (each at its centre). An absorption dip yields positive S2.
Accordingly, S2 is 8.4 Angstrom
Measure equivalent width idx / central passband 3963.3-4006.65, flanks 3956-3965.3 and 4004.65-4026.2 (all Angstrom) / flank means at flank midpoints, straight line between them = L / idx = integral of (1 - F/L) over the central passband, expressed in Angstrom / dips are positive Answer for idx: 5.2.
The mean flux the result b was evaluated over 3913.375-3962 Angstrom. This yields 27.4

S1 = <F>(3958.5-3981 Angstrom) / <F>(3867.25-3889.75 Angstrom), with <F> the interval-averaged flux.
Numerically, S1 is 0.74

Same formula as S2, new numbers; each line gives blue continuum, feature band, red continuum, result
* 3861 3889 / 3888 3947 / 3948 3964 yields 9.3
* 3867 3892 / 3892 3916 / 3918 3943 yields -4.6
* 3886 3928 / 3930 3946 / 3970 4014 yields 6.7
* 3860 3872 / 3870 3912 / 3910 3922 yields 4.1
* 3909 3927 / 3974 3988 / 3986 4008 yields 1.3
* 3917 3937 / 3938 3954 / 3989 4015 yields -1.5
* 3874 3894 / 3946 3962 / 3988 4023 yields 0.5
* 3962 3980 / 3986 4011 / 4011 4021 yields -4.4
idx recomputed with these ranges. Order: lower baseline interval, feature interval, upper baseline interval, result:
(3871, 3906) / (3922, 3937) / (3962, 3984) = 3.8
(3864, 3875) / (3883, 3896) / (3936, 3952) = 2.2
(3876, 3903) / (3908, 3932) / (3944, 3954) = 0.3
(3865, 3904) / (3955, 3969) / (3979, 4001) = 3.0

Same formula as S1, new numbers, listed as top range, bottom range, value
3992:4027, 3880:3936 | 1.29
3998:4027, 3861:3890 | 1.14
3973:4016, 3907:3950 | 1.30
